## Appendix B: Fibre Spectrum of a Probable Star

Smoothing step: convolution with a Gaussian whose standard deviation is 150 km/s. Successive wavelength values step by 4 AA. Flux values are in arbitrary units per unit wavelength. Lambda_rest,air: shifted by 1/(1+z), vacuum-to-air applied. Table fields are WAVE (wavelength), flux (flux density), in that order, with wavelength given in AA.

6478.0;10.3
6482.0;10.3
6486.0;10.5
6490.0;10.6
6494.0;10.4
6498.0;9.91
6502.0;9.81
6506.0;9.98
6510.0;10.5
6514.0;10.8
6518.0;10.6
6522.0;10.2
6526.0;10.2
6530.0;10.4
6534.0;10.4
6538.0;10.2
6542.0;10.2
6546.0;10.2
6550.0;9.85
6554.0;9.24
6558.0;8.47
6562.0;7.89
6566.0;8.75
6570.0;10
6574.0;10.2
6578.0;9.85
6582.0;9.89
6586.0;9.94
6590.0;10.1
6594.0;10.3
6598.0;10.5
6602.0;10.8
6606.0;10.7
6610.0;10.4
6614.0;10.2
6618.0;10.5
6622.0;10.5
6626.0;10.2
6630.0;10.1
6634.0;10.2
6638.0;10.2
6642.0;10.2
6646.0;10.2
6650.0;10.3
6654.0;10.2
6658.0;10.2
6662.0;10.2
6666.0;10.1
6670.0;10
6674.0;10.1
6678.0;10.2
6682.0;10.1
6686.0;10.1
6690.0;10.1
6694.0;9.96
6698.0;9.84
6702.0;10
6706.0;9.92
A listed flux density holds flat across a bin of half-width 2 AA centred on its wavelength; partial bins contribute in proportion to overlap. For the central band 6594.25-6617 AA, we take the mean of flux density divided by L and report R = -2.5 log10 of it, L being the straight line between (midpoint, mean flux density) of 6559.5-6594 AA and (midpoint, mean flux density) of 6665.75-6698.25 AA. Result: -0.08 mag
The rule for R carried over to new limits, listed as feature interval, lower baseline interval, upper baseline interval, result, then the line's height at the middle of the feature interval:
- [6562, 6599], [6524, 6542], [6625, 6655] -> 0.046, 10.2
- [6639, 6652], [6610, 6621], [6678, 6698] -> 0.001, 10.2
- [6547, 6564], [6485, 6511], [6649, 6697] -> 0.142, 10.2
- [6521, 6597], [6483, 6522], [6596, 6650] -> 0.058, 10.3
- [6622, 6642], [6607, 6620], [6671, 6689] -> 0.011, 10.3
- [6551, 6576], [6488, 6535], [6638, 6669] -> 0.129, 10.3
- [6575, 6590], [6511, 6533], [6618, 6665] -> 0.042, 10.3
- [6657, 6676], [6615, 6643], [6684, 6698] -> 0.001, 10.1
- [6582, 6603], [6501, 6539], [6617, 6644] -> 0.002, 10.3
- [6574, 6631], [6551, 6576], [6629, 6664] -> -0.072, 9.63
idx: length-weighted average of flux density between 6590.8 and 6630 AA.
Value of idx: 10.4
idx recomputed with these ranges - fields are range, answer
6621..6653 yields 10.2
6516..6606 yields 9.93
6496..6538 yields 10.3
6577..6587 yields 9.89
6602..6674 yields 10.3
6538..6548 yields 10.2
